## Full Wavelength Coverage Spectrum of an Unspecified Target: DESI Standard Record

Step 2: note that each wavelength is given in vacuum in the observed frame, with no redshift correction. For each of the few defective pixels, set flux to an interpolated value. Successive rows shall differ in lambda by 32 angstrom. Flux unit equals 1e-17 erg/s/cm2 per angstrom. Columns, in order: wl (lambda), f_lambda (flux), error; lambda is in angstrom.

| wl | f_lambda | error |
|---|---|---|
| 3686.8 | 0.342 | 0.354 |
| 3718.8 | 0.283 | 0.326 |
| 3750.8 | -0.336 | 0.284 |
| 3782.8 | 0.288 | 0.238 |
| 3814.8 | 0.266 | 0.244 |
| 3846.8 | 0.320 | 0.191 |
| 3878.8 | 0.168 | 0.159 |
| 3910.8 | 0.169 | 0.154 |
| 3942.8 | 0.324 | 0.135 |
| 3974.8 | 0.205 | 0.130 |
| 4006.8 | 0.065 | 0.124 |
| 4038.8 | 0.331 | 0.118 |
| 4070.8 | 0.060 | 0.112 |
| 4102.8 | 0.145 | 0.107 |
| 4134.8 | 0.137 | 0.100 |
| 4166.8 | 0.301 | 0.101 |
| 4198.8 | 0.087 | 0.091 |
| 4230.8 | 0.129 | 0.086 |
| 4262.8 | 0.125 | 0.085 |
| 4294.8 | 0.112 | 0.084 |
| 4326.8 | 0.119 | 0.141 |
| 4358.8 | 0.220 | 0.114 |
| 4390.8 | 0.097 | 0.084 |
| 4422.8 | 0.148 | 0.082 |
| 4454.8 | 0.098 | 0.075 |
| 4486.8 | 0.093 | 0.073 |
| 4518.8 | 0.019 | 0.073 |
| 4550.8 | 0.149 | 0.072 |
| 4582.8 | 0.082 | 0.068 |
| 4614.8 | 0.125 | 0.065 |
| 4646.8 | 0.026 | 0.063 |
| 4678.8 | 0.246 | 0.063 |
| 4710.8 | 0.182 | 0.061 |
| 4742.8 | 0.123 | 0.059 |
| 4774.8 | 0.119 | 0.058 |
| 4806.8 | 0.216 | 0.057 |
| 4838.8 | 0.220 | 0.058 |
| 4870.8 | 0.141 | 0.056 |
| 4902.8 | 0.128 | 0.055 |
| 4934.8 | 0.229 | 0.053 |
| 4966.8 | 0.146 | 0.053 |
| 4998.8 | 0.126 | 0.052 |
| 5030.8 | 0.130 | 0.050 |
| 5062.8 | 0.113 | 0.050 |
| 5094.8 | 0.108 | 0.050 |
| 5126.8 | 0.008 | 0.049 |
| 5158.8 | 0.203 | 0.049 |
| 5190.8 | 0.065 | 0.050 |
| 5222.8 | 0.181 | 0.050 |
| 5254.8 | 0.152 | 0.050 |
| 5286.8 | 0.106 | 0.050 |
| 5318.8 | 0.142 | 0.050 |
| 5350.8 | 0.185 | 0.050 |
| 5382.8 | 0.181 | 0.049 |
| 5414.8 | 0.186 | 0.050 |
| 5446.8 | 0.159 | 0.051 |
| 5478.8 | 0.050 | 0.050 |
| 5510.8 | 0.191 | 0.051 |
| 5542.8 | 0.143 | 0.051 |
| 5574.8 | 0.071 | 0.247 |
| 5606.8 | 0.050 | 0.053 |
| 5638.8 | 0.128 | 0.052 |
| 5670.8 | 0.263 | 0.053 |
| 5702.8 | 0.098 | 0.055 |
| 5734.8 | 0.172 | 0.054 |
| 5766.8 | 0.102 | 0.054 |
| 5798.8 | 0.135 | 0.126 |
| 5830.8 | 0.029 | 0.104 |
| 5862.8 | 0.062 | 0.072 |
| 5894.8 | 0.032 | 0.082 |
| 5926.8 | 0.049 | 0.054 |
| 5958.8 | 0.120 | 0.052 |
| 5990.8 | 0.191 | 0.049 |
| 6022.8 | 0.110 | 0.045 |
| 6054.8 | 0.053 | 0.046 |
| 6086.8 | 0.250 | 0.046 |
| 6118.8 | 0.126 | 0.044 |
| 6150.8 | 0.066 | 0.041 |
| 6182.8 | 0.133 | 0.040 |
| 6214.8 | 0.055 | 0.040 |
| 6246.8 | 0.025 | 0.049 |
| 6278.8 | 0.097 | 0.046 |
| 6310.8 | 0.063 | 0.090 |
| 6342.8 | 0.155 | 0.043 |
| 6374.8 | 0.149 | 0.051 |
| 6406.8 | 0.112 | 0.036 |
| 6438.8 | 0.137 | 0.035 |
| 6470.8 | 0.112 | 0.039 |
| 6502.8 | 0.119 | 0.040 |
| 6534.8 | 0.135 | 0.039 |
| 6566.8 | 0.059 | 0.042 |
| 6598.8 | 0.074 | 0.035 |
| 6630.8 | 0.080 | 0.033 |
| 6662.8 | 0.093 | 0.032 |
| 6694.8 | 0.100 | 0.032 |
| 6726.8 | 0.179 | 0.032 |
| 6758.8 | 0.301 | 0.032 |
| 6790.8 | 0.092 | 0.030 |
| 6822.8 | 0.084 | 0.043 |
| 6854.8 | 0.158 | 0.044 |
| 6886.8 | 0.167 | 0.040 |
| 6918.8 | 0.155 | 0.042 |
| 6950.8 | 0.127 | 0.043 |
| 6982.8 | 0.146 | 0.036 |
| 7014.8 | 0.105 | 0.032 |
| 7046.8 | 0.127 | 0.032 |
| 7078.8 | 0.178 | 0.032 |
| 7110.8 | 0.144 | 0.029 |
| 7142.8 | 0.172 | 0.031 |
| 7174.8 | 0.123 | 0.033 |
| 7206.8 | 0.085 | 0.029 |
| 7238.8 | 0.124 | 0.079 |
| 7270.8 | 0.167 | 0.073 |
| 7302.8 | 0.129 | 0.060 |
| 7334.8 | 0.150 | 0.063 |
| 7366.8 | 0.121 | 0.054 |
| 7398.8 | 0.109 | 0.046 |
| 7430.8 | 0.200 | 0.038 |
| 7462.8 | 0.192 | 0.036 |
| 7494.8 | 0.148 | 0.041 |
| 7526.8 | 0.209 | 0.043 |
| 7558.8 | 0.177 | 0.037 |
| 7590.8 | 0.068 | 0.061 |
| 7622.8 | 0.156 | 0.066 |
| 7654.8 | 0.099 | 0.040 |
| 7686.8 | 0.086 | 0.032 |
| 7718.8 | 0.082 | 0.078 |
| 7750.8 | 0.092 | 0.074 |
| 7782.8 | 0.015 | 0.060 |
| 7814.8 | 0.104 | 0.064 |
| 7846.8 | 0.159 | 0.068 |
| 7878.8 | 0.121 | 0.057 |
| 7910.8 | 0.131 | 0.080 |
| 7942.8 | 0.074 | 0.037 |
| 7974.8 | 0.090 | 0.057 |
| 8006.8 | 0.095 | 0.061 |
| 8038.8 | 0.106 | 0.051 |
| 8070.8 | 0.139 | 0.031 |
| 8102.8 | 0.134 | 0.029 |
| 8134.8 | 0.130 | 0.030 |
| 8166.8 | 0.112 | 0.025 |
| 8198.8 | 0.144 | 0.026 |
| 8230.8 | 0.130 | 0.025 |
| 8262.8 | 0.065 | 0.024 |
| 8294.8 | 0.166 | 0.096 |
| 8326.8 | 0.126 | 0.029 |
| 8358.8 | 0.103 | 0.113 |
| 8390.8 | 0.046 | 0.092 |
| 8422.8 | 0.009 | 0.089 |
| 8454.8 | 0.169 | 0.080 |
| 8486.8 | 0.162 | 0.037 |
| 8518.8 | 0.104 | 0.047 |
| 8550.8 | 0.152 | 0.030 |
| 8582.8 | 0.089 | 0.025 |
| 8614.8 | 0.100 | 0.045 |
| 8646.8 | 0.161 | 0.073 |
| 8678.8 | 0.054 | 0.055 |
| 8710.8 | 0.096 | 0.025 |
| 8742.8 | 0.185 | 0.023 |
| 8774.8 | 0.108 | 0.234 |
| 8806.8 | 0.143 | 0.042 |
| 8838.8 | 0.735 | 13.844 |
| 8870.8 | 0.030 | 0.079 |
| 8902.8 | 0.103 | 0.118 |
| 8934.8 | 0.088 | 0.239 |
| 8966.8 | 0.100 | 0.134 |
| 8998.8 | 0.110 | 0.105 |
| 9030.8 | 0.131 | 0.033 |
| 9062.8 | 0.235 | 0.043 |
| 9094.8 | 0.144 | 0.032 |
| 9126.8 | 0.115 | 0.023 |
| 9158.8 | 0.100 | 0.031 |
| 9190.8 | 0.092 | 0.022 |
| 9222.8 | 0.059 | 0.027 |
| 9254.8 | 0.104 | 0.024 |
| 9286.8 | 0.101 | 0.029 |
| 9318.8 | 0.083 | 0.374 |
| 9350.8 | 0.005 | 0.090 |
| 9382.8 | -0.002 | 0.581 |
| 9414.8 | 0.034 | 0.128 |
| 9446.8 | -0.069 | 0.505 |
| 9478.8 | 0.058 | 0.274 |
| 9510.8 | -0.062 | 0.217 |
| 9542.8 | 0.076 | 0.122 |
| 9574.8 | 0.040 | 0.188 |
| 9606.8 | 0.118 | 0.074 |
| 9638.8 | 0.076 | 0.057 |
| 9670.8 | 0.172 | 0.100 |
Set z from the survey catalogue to 0.81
